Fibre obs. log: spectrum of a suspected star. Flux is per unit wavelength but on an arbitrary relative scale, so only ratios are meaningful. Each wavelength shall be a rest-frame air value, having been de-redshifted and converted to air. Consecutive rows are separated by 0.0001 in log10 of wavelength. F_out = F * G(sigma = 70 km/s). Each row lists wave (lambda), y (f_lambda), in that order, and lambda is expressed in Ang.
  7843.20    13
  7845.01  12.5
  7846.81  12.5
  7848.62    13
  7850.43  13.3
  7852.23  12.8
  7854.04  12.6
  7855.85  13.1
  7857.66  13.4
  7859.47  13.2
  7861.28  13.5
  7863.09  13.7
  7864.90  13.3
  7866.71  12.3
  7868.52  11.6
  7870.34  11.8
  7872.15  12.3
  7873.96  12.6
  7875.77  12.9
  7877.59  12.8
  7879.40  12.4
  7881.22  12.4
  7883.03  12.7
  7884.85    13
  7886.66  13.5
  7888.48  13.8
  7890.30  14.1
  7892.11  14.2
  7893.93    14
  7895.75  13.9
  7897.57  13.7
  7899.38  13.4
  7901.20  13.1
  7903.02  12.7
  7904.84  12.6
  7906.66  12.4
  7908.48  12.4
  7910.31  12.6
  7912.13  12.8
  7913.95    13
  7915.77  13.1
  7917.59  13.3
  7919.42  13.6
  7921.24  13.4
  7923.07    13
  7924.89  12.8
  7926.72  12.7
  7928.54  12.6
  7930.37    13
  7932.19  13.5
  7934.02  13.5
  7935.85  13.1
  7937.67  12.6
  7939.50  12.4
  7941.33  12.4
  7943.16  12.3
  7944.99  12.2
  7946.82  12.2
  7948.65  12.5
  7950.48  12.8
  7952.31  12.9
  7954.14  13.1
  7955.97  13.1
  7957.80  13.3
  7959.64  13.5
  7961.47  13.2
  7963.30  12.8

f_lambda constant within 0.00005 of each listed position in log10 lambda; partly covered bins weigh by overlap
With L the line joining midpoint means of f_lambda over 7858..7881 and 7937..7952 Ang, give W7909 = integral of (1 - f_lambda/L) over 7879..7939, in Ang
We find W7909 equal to -2.6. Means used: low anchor 12.7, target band 13.1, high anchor 12.4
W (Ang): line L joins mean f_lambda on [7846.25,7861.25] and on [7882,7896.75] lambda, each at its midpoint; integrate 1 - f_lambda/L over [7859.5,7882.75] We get 1.2 Ang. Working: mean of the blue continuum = 13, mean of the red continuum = 13.6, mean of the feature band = 12.7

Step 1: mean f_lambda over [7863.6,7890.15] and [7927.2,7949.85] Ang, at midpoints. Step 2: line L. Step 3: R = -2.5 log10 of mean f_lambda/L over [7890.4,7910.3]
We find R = -0.04 mag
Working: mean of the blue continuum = 12.7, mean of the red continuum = 12.7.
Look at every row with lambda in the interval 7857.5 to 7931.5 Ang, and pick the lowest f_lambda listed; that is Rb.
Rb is 11.6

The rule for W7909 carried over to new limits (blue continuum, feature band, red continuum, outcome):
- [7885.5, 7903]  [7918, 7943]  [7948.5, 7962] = 0.7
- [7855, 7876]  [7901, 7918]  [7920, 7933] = 0.2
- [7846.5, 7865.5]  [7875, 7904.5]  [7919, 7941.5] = -0.5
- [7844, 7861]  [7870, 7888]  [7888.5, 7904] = 0.9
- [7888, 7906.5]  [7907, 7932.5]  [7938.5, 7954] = 0.1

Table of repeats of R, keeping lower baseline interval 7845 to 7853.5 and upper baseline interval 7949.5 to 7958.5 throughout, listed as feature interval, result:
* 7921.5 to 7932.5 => 0.01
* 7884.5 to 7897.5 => -0.07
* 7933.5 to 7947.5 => 0.04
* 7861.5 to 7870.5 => 0.02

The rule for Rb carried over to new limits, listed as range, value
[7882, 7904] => 12.7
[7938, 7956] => 12.2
